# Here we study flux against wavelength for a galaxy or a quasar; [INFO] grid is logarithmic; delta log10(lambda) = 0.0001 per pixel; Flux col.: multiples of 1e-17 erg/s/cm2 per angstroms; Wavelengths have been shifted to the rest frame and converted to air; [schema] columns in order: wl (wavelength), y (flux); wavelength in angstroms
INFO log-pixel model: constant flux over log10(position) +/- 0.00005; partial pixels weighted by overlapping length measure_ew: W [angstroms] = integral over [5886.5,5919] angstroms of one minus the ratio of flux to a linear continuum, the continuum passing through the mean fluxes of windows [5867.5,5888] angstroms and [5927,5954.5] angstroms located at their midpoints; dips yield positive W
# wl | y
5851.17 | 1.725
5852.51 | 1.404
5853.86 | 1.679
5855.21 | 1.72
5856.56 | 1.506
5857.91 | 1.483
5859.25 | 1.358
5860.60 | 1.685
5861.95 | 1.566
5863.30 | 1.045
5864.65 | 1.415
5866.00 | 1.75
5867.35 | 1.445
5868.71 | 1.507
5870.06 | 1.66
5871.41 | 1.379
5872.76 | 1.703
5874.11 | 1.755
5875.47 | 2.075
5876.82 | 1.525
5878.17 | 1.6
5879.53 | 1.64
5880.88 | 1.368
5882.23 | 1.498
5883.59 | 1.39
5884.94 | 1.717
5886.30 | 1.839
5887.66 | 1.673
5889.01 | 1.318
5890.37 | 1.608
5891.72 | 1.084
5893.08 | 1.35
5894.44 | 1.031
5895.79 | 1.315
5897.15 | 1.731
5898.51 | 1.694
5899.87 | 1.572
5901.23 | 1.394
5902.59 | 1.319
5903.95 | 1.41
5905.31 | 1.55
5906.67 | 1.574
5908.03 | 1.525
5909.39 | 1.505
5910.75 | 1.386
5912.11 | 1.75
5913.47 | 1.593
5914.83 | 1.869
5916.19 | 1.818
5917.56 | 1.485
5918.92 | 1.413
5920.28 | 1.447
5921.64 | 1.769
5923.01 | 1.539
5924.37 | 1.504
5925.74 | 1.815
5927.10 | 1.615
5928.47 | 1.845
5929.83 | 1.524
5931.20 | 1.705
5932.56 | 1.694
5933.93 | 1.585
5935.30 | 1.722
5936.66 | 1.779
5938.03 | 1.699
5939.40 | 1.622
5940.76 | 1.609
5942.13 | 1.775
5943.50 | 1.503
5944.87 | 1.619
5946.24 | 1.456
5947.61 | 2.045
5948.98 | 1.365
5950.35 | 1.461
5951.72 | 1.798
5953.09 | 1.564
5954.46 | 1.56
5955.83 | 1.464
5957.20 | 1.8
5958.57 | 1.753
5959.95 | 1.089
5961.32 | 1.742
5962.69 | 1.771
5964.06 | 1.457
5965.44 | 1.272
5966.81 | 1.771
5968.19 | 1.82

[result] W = 2.5 angstroms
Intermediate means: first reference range 1.62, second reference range 1.65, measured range 1.51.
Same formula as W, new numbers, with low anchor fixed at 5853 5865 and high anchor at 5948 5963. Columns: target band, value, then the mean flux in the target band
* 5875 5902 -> 0.1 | 1.52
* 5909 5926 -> -0.6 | 1.6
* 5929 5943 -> -0.9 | 1.67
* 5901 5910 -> 0.4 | 1.47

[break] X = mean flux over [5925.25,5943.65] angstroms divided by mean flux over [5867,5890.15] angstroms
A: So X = 1.05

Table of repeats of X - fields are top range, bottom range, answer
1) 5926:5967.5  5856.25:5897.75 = 1.07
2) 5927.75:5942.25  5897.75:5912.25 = 1.12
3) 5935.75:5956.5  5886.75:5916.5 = 1.08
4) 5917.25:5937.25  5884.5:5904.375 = 1.11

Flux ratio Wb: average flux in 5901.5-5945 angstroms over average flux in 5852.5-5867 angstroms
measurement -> 1.1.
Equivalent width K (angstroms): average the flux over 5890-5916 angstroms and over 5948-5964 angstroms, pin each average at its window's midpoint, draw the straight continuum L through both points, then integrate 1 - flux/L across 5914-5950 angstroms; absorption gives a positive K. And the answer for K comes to -2.4 angstroms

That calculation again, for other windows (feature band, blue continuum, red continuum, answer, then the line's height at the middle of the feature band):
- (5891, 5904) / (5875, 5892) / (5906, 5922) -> 1.57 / 1.58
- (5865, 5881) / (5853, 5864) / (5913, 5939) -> -0.90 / 1.54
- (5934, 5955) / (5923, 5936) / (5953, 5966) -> -0.42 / 1.61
